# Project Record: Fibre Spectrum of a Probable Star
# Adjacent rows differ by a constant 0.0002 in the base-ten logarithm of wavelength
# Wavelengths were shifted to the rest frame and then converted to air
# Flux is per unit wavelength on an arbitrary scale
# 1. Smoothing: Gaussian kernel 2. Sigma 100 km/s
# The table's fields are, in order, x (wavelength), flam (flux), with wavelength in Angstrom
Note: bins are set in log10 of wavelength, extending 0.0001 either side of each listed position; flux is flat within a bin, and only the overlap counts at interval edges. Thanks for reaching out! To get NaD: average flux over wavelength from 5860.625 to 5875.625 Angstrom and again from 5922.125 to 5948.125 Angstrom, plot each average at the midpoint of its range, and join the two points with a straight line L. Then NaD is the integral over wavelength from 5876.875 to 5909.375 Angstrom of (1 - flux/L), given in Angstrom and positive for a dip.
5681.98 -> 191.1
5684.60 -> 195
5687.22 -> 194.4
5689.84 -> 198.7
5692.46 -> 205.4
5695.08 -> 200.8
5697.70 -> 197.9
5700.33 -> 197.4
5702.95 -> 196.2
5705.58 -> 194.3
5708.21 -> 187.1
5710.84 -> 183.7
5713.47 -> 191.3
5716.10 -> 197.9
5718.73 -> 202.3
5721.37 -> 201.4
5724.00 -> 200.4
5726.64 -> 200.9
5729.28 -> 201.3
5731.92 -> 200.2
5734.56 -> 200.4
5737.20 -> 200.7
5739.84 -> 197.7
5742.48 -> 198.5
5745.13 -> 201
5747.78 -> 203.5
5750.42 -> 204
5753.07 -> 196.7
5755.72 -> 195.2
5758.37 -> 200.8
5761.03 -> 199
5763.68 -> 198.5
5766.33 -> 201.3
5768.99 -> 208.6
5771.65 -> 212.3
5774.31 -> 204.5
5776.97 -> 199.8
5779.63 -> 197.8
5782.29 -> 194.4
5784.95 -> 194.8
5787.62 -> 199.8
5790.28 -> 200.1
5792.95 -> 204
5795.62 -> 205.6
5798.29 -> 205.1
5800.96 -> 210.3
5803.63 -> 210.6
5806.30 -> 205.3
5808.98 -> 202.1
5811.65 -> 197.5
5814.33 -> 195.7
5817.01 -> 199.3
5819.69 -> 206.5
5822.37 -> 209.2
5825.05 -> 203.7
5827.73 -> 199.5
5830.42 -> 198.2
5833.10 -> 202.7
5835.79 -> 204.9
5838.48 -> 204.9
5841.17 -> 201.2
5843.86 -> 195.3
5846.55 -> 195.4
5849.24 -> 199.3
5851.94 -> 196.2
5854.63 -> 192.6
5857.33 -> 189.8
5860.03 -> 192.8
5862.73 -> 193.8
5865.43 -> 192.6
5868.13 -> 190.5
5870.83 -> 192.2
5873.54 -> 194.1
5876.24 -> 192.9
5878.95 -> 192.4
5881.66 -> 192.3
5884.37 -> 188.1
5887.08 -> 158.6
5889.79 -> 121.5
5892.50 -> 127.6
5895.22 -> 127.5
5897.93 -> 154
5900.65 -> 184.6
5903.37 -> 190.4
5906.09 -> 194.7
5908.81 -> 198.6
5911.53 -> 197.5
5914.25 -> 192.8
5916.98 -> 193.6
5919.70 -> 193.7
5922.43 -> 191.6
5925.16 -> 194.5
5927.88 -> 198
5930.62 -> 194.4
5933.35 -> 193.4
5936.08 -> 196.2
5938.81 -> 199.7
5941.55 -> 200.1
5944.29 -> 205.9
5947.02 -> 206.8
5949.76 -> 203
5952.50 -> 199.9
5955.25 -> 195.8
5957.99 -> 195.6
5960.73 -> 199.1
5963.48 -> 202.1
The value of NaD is 4.3 Angstrom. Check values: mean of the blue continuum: 193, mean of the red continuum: 198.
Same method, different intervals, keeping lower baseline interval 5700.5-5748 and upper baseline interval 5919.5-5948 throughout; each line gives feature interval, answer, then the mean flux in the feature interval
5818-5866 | -0.30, 199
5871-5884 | 0.34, 192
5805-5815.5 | -0.14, 200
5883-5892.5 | 2.19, 152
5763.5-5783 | -0.49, 203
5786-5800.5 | -0.41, 203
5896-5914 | 1.15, 185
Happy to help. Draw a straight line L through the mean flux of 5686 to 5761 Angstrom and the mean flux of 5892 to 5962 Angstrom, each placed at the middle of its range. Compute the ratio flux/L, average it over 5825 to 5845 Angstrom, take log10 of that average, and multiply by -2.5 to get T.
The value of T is -0.04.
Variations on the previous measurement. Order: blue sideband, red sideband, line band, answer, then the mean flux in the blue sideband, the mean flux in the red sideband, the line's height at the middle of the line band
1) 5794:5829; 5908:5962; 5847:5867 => 0.04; 204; 198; 202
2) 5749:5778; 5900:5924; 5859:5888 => 0.03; 202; 193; 196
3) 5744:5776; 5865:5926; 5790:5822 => -0.05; 202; 180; 195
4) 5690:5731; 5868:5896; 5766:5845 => -0.11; 197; 171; 183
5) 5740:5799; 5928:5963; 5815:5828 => -0.02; 201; 199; 200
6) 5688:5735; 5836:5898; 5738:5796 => -0.05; 198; 183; 192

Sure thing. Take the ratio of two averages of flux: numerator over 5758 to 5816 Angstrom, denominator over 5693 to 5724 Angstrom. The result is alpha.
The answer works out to 1.03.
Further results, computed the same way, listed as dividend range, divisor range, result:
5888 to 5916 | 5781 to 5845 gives 0.84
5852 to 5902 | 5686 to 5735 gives 0.90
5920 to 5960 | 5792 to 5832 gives 0.97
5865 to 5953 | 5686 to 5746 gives 0.94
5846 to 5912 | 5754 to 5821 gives 0.90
